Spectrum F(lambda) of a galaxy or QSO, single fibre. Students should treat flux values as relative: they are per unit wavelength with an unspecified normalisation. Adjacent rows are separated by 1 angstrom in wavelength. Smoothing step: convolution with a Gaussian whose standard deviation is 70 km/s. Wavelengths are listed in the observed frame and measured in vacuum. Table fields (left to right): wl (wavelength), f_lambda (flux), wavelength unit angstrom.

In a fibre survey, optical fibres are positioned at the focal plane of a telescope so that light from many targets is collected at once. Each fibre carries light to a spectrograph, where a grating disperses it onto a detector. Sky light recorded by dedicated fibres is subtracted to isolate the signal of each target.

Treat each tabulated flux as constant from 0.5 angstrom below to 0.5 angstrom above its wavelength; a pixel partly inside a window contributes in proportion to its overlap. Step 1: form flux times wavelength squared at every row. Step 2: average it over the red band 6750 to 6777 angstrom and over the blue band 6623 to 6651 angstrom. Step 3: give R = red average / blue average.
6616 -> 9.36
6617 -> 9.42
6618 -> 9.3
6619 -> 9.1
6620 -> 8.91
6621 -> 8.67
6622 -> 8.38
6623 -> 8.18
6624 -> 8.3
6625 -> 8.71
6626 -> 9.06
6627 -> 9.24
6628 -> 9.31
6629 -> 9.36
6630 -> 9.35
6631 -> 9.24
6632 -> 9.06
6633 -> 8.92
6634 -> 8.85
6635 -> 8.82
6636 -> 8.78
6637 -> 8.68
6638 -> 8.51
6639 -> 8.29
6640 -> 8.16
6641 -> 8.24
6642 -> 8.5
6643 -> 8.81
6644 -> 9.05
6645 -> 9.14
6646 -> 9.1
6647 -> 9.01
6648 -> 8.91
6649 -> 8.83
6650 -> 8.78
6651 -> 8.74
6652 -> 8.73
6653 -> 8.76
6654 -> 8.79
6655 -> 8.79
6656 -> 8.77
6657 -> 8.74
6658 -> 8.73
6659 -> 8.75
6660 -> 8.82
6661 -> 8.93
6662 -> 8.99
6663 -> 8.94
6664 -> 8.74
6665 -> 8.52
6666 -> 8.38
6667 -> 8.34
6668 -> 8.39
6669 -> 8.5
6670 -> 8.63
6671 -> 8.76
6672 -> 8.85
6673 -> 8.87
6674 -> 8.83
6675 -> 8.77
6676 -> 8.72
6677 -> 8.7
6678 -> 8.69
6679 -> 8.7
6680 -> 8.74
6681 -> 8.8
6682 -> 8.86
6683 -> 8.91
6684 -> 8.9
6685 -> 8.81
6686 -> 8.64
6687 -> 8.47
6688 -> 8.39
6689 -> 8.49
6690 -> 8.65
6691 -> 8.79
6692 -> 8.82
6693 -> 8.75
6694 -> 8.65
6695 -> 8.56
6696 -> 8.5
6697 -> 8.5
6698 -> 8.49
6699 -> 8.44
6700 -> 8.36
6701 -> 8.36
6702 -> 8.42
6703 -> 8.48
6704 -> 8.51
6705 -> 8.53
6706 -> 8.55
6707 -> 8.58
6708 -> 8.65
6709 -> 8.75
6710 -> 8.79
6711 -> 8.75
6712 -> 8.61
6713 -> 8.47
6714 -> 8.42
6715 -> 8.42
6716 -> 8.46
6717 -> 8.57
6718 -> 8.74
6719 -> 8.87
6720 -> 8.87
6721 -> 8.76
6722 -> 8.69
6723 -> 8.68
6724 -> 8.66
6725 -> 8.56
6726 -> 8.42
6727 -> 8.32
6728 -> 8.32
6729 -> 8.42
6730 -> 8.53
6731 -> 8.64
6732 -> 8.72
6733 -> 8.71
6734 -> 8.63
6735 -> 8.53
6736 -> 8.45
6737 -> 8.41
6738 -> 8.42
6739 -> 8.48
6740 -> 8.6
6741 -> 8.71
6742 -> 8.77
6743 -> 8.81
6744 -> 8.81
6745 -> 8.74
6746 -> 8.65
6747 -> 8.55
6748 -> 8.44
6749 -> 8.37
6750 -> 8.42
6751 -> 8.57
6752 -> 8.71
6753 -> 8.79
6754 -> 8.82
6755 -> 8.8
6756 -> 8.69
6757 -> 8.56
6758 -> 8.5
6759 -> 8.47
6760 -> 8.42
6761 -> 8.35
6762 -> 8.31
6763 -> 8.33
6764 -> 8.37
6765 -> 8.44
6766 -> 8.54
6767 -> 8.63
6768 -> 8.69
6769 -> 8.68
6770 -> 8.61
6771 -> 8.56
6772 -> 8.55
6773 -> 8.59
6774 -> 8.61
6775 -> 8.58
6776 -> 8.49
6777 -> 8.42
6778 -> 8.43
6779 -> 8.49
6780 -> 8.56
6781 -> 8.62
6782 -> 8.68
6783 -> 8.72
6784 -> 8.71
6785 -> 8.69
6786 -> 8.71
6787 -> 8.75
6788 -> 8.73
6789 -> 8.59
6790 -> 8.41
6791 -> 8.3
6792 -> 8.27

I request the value 1.01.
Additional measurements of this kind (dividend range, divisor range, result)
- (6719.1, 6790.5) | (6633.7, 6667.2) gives 1.01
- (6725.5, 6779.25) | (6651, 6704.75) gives 1.01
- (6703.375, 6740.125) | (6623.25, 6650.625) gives 0.99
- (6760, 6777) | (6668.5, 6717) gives 1.01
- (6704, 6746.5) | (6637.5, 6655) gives 1.01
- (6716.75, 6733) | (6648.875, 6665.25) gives 1.00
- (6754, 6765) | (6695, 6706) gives 1.02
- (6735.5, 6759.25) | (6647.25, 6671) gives 1.01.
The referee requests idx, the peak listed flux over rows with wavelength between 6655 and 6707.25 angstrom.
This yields 8.99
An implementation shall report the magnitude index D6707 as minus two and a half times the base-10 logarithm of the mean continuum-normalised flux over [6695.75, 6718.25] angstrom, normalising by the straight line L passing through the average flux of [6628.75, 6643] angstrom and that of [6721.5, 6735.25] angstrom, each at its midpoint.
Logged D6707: 0.01 mag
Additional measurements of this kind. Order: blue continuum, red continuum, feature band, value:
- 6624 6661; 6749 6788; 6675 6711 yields 0.01 mag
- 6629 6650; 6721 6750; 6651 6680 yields 0.00 mag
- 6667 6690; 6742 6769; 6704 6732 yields 0.00 mag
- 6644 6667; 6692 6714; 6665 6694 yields 0.00 mag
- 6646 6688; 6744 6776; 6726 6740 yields 0.01 mag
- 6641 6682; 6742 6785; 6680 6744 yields 0.01 mag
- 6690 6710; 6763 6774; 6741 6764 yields 0.00 mag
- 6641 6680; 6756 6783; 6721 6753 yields 0.00 mag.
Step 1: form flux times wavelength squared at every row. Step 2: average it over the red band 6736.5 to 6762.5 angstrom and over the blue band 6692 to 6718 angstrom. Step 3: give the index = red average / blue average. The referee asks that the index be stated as 1.0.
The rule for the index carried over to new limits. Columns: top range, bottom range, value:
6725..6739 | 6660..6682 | 0.99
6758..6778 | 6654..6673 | 1.01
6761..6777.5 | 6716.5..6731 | 1.00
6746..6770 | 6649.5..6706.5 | 1.01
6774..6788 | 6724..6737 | 1.03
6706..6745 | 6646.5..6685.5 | 1.00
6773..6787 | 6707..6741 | 1.02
